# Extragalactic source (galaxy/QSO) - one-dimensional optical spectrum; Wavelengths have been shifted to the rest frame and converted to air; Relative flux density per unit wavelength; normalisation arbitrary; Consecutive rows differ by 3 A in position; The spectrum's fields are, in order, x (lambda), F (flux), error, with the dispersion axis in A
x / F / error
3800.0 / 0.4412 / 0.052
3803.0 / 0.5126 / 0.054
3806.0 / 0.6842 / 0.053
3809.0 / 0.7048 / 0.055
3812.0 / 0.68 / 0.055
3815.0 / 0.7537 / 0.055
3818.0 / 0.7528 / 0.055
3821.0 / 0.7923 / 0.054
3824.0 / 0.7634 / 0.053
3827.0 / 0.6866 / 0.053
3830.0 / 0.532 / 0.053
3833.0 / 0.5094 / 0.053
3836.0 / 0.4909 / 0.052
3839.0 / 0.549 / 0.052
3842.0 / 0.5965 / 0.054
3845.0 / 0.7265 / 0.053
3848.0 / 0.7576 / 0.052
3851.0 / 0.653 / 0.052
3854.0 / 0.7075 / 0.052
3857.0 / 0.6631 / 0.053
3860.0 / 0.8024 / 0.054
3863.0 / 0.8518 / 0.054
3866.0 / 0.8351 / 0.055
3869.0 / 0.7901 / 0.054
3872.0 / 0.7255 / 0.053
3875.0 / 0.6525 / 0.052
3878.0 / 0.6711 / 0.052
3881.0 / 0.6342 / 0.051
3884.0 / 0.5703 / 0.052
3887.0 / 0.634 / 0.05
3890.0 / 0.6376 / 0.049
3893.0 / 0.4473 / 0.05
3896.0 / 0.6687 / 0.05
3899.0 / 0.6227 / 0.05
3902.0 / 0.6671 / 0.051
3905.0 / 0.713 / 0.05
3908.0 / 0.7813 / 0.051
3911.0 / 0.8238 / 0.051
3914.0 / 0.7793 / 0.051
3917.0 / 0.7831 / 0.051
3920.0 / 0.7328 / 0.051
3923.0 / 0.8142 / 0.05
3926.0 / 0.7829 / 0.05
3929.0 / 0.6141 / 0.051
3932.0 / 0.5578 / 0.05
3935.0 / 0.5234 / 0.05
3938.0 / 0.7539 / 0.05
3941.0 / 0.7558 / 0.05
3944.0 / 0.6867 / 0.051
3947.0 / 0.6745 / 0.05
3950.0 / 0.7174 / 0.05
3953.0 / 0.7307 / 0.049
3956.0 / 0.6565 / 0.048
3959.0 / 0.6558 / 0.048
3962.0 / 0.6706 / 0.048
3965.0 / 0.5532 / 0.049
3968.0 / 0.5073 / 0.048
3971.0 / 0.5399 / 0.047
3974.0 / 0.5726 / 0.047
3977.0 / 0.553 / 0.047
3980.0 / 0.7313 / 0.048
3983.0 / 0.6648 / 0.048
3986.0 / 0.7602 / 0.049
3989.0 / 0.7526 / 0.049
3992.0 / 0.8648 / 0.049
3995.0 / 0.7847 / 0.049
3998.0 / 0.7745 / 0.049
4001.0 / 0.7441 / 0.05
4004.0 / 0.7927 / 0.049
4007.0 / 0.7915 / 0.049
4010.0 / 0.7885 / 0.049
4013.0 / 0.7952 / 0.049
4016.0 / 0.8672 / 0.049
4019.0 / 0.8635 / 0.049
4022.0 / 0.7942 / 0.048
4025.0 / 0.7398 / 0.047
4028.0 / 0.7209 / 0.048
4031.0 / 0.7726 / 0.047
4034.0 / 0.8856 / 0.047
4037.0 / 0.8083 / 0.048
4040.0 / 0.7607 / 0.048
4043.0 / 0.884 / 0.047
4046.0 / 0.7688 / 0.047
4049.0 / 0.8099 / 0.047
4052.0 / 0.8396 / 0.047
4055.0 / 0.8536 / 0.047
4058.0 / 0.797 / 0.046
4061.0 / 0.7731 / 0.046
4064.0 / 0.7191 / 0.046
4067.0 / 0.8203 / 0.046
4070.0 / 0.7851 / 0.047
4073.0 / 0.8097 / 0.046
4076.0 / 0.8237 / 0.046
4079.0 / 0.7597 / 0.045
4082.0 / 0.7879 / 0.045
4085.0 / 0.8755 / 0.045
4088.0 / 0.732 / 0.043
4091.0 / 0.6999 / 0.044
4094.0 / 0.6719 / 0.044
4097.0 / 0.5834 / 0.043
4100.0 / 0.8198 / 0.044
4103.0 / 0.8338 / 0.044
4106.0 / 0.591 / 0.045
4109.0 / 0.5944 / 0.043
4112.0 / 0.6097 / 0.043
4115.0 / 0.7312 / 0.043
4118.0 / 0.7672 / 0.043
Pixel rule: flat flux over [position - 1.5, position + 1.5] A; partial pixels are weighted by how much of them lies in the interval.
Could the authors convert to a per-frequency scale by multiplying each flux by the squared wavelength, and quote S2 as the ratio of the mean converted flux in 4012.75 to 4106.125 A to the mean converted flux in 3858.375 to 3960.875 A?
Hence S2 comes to 1.2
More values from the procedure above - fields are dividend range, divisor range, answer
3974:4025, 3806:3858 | 1.25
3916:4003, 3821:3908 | 1.08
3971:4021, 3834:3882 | 1.16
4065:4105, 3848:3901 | 1.25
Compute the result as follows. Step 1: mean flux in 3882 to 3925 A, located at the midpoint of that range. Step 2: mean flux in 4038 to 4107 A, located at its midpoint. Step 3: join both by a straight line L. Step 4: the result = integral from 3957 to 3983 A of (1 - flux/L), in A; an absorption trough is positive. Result 4.4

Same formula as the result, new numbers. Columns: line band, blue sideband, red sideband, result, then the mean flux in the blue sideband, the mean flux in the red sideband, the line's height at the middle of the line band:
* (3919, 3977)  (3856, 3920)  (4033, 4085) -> 6.6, 0.704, 0.806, 0.74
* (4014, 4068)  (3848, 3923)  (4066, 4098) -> -4.0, 0.705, 0.761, 0.749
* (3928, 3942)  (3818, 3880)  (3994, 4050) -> 2.0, 0.689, 0.797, 0.743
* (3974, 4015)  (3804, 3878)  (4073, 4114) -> -2.1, 0.693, 0.725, 0.712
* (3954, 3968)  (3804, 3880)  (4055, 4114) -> 1.8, 0.692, 0.744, 0.717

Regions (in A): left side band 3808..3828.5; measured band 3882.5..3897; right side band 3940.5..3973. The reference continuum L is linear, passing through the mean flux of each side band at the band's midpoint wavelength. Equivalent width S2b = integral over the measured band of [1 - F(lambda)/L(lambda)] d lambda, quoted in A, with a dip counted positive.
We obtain 2.1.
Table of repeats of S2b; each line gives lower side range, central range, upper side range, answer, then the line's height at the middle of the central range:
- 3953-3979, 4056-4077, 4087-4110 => -3.79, 0.67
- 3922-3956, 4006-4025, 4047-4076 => -1.31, 0.759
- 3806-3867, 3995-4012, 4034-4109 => -0.68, 0.749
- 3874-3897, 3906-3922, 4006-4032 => -3.15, 0.651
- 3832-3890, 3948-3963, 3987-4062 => 1.23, 0.748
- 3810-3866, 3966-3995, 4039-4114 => 2.59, 0.73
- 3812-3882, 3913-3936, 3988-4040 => 1.21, 0.74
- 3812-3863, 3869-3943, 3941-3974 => -3.04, 0.657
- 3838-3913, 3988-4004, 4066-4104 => -1.13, 0.734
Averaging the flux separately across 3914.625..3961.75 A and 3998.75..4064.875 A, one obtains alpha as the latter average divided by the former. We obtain 1.15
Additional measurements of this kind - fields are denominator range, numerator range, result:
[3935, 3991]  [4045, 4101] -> 1.17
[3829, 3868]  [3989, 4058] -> 1.20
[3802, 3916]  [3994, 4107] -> 1.15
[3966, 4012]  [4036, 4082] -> 1.13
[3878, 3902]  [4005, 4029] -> 1.30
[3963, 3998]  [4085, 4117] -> 1.04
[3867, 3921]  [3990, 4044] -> 1.17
